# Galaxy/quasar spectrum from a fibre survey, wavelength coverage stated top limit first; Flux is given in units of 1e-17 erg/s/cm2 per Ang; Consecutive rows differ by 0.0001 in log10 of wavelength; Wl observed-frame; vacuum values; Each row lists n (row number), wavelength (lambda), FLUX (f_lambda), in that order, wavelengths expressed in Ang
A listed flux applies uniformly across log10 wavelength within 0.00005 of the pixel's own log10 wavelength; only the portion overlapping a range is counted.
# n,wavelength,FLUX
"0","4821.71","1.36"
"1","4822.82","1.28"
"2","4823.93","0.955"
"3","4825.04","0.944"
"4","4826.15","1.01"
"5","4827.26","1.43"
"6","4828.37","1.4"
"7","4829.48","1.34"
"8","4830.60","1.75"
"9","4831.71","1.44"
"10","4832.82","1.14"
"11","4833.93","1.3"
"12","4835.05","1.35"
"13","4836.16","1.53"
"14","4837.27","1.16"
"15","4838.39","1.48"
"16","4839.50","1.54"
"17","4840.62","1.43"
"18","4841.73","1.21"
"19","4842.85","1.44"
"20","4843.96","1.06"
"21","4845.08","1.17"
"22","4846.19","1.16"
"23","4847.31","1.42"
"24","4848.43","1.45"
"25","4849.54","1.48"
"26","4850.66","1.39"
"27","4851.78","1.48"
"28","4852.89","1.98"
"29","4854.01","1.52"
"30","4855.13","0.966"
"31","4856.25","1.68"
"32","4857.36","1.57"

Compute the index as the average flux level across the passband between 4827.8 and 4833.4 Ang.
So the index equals 1.41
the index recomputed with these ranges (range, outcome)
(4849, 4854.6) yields 1.57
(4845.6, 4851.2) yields 1.38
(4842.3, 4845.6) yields 1.22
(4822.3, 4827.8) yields 1.12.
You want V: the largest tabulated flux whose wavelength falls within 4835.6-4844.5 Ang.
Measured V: 1.54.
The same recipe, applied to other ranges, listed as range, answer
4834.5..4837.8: 1.53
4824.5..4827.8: 1.43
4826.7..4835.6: 1.75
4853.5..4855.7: 1.52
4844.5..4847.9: 1.42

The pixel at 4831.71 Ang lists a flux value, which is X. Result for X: 1.44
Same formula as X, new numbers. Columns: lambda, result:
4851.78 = 1.48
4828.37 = 1.4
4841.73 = 1.21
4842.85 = 1.44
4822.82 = 1.28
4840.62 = 1.43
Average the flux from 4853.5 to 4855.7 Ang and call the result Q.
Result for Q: 1.24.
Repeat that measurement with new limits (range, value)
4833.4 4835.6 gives 1.32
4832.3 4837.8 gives 1.3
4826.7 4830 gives 1.39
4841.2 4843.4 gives 1.32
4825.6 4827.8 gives 1.22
